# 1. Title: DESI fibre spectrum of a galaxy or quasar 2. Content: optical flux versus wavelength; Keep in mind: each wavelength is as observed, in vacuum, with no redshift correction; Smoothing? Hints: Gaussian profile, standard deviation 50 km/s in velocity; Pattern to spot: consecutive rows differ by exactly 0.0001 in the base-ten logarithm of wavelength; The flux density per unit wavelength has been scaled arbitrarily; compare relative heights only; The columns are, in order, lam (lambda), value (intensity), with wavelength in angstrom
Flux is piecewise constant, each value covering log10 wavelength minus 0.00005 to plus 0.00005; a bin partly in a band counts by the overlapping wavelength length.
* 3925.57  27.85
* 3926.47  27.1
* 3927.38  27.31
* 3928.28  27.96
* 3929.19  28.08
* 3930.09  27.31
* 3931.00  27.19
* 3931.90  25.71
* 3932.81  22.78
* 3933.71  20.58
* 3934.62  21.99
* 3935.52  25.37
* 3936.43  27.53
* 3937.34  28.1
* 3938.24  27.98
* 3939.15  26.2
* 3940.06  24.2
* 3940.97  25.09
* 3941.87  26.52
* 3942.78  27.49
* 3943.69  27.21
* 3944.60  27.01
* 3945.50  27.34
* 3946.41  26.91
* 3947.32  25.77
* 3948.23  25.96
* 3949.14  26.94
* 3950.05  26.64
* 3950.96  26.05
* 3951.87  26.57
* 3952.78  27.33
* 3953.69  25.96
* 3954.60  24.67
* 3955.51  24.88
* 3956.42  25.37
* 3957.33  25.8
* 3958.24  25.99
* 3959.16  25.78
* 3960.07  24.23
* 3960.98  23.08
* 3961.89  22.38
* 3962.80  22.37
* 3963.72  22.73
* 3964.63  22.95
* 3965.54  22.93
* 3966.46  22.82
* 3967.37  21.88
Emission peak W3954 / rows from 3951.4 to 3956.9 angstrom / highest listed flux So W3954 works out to 27.33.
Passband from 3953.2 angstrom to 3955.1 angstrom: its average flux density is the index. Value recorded 25.4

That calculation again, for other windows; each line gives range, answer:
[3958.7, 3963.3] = 23.5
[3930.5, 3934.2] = 24.1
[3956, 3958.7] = 25.7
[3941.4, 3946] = 27.2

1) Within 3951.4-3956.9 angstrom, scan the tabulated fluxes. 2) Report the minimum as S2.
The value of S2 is 24.67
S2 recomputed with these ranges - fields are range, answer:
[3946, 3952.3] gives 25.77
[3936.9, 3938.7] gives 27.98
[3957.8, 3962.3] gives 22.38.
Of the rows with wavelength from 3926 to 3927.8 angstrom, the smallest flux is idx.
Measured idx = 27.1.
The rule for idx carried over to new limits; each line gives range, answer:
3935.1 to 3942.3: 24.2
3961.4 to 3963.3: 22.37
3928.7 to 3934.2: 20.58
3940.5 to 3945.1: 25.09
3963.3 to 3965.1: 22.73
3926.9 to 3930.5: 27.31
